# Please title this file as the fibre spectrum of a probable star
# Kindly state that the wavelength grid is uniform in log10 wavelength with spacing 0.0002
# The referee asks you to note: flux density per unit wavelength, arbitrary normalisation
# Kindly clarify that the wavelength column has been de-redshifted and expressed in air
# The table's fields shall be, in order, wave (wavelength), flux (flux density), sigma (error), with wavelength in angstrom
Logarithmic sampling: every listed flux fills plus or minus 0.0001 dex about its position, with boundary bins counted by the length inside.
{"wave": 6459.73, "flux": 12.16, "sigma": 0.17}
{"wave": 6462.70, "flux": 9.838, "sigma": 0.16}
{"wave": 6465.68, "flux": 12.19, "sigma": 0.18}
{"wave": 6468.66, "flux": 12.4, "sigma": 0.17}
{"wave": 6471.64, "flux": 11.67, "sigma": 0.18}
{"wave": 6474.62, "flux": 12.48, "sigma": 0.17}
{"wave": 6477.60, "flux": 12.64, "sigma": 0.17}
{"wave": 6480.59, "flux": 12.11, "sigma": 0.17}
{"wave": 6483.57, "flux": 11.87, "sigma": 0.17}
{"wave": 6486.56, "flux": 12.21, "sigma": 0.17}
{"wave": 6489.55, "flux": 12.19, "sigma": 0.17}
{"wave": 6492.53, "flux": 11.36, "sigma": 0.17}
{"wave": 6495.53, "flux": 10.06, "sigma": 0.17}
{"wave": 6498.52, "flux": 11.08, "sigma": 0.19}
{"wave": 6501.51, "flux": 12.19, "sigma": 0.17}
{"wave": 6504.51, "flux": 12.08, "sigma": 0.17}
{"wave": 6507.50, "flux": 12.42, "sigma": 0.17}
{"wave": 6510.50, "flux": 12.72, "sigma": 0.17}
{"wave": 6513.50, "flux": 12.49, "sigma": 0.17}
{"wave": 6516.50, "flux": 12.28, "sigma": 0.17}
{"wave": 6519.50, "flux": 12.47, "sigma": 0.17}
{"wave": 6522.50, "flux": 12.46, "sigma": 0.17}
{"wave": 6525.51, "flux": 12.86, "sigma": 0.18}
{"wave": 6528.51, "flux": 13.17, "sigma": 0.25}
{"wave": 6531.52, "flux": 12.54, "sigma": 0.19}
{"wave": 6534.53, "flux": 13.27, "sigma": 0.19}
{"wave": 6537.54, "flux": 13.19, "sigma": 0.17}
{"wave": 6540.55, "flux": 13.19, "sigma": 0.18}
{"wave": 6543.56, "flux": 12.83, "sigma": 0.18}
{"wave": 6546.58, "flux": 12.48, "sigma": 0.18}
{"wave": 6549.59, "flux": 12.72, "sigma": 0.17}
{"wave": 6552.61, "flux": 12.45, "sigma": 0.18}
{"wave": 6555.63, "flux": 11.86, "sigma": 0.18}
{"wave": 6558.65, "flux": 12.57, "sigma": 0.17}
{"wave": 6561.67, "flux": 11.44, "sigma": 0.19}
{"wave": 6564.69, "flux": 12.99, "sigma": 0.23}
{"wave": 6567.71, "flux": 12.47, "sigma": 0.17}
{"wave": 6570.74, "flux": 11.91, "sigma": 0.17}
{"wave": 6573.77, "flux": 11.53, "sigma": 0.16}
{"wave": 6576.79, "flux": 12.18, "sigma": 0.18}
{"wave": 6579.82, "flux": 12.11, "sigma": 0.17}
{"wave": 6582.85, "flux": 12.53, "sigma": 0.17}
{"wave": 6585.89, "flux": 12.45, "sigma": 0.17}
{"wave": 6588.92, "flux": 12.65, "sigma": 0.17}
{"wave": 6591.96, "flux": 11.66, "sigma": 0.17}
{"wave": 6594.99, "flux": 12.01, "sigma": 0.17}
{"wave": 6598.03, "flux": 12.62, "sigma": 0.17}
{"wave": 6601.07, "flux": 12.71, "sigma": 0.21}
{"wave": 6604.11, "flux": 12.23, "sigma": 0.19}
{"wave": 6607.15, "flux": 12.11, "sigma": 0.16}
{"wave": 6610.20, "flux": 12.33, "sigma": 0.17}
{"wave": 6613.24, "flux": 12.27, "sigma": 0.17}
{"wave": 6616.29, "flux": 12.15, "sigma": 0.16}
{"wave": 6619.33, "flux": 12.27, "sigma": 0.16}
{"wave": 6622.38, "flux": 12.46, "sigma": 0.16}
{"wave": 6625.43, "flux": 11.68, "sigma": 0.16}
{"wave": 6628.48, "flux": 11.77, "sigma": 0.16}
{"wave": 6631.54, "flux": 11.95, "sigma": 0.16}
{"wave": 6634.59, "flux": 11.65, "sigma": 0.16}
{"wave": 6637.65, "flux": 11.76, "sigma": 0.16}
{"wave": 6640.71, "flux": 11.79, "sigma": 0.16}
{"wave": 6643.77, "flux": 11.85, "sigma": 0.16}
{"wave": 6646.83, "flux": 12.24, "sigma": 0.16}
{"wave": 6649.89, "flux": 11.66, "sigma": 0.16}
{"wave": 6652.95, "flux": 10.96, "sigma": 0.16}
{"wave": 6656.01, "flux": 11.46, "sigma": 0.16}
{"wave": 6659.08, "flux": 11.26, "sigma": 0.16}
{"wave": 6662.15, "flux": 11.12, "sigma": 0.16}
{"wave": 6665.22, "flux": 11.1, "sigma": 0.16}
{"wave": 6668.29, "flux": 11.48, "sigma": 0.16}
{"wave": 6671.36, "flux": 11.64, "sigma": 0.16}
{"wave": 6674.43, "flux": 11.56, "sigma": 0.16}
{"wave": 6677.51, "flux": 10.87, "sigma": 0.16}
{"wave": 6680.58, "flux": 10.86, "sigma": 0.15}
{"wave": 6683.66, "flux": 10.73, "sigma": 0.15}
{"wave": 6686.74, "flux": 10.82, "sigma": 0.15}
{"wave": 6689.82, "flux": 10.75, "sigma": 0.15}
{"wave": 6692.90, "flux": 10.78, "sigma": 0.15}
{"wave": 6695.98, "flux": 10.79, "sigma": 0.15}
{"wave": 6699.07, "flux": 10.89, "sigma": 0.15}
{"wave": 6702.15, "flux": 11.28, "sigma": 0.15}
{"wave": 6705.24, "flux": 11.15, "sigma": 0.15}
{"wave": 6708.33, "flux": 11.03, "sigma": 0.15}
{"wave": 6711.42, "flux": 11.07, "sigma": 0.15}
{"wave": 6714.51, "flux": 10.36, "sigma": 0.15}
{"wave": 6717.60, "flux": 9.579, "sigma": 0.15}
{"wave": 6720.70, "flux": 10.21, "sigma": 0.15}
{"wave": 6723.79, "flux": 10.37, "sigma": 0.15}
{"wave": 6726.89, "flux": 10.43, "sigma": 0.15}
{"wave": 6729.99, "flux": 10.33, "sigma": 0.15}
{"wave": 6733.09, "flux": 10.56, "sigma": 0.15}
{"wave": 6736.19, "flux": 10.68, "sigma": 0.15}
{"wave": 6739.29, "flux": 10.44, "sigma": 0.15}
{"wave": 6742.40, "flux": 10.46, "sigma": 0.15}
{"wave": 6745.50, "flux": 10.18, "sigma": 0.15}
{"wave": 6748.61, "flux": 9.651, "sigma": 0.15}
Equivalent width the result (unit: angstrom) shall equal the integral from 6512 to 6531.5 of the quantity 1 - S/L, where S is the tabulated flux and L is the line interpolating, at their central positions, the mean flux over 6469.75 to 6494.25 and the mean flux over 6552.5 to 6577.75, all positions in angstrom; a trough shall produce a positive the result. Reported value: -0.84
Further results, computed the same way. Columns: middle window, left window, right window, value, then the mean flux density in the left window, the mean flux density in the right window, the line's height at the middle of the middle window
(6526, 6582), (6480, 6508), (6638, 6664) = -4.1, 11.7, 11.5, 11.7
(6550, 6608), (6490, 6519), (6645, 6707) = -3.4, 11.9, 11.2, 11.6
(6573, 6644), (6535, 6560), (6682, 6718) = -1.1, 12.7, 10.8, 11.9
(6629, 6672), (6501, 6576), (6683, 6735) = -1.1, 12.5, 10.7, 11.3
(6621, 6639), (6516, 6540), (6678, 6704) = -0.4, 12.8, 10.9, 11.6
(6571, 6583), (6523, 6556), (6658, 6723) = 0.3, 12.8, 10.9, 12.3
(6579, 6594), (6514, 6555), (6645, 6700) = -0.2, 12.7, 11.2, 12.1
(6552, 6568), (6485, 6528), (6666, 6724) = -0.7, 12.1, 10.9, 11.7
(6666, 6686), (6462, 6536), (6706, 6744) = -0.6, 12.1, 10.5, 10.8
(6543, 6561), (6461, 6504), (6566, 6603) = -0.5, 11.7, 12.2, 12.1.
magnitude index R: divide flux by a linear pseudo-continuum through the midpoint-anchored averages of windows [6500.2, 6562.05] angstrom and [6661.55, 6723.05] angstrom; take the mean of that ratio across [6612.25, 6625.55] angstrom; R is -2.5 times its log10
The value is -0.05 mag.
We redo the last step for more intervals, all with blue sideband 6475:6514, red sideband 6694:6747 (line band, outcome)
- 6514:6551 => -0.09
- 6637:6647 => -0.08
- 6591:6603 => -0.09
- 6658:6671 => -0.03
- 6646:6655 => -0.05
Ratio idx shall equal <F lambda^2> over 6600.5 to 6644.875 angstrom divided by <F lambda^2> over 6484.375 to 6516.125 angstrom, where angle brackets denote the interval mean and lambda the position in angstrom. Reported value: 1.1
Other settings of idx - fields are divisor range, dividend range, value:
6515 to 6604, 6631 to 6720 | 0.93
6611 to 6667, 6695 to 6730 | 0.93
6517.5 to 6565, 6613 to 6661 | 0.96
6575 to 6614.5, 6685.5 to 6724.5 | 0.90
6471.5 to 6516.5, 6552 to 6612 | 1.05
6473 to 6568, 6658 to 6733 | 0.93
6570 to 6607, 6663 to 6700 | 0.93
